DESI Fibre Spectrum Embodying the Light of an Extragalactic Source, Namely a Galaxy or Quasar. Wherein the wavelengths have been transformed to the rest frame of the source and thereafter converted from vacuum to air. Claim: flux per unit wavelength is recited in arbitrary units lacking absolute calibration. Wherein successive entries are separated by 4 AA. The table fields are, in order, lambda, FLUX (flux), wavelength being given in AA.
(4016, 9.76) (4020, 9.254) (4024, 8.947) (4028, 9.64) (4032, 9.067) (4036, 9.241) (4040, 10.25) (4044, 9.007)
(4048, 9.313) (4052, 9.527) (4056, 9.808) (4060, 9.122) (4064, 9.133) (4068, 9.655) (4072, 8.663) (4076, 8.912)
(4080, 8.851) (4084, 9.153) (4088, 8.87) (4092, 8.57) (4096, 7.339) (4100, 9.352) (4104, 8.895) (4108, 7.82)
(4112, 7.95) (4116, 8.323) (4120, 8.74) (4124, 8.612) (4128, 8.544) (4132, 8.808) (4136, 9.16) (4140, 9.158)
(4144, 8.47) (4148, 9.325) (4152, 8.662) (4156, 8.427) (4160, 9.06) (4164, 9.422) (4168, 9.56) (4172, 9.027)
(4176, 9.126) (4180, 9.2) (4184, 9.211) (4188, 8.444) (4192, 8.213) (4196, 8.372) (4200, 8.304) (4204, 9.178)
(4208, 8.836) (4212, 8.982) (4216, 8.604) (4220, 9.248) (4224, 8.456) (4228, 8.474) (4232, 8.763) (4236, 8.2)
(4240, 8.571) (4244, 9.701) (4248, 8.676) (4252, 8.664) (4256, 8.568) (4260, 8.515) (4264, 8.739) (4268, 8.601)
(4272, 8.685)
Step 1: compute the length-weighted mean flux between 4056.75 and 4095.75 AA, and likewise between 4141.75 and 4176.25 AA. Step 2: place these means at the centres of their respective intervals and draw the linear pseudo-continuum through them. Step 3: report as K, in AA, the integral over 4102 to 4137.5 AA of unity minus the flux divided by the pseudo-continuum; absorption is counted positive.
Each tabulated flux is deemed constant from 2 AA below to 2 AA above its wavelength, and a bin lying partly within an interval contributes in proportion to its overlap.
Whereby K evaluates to 1.8 AA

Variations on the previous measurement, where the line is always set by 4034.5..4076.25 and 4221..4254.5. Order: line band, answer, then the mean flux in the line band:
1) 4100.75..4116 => 1.4 AA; 8.33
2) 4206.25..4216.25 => -0.1 AA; 8.84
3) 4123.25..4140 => 0.4 AA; 8.84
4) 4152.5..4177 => -0.3 AA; 9.08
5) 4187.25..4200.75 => 0.8 AA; 8.33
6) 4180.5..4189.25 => 0.0 AA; 8.92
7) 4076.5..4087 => 0.3 AA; 8.98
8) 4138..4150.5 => 0.1 AA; 8.97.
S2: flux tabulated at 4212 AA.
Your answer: 8.982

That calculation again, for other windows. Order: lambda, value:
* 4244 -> 9.701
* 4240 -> 8.571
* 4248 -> 8.676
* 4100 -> 9.352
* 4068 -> 9.655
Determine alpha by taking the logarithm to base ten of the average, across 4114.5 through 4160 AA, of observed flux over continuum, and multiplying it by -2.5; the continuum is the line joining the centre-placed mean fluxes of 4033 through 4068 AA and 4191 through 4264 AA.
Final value 0.037 mag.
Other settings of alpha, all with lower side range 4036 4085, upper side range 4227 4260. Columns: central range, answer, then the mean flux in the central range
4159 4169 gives -0.05 mag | 9.35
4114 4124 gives 0.07 mag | 8.55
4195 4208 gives 0.02 mag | 8.67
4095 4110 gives 0.09 mag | 8.42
